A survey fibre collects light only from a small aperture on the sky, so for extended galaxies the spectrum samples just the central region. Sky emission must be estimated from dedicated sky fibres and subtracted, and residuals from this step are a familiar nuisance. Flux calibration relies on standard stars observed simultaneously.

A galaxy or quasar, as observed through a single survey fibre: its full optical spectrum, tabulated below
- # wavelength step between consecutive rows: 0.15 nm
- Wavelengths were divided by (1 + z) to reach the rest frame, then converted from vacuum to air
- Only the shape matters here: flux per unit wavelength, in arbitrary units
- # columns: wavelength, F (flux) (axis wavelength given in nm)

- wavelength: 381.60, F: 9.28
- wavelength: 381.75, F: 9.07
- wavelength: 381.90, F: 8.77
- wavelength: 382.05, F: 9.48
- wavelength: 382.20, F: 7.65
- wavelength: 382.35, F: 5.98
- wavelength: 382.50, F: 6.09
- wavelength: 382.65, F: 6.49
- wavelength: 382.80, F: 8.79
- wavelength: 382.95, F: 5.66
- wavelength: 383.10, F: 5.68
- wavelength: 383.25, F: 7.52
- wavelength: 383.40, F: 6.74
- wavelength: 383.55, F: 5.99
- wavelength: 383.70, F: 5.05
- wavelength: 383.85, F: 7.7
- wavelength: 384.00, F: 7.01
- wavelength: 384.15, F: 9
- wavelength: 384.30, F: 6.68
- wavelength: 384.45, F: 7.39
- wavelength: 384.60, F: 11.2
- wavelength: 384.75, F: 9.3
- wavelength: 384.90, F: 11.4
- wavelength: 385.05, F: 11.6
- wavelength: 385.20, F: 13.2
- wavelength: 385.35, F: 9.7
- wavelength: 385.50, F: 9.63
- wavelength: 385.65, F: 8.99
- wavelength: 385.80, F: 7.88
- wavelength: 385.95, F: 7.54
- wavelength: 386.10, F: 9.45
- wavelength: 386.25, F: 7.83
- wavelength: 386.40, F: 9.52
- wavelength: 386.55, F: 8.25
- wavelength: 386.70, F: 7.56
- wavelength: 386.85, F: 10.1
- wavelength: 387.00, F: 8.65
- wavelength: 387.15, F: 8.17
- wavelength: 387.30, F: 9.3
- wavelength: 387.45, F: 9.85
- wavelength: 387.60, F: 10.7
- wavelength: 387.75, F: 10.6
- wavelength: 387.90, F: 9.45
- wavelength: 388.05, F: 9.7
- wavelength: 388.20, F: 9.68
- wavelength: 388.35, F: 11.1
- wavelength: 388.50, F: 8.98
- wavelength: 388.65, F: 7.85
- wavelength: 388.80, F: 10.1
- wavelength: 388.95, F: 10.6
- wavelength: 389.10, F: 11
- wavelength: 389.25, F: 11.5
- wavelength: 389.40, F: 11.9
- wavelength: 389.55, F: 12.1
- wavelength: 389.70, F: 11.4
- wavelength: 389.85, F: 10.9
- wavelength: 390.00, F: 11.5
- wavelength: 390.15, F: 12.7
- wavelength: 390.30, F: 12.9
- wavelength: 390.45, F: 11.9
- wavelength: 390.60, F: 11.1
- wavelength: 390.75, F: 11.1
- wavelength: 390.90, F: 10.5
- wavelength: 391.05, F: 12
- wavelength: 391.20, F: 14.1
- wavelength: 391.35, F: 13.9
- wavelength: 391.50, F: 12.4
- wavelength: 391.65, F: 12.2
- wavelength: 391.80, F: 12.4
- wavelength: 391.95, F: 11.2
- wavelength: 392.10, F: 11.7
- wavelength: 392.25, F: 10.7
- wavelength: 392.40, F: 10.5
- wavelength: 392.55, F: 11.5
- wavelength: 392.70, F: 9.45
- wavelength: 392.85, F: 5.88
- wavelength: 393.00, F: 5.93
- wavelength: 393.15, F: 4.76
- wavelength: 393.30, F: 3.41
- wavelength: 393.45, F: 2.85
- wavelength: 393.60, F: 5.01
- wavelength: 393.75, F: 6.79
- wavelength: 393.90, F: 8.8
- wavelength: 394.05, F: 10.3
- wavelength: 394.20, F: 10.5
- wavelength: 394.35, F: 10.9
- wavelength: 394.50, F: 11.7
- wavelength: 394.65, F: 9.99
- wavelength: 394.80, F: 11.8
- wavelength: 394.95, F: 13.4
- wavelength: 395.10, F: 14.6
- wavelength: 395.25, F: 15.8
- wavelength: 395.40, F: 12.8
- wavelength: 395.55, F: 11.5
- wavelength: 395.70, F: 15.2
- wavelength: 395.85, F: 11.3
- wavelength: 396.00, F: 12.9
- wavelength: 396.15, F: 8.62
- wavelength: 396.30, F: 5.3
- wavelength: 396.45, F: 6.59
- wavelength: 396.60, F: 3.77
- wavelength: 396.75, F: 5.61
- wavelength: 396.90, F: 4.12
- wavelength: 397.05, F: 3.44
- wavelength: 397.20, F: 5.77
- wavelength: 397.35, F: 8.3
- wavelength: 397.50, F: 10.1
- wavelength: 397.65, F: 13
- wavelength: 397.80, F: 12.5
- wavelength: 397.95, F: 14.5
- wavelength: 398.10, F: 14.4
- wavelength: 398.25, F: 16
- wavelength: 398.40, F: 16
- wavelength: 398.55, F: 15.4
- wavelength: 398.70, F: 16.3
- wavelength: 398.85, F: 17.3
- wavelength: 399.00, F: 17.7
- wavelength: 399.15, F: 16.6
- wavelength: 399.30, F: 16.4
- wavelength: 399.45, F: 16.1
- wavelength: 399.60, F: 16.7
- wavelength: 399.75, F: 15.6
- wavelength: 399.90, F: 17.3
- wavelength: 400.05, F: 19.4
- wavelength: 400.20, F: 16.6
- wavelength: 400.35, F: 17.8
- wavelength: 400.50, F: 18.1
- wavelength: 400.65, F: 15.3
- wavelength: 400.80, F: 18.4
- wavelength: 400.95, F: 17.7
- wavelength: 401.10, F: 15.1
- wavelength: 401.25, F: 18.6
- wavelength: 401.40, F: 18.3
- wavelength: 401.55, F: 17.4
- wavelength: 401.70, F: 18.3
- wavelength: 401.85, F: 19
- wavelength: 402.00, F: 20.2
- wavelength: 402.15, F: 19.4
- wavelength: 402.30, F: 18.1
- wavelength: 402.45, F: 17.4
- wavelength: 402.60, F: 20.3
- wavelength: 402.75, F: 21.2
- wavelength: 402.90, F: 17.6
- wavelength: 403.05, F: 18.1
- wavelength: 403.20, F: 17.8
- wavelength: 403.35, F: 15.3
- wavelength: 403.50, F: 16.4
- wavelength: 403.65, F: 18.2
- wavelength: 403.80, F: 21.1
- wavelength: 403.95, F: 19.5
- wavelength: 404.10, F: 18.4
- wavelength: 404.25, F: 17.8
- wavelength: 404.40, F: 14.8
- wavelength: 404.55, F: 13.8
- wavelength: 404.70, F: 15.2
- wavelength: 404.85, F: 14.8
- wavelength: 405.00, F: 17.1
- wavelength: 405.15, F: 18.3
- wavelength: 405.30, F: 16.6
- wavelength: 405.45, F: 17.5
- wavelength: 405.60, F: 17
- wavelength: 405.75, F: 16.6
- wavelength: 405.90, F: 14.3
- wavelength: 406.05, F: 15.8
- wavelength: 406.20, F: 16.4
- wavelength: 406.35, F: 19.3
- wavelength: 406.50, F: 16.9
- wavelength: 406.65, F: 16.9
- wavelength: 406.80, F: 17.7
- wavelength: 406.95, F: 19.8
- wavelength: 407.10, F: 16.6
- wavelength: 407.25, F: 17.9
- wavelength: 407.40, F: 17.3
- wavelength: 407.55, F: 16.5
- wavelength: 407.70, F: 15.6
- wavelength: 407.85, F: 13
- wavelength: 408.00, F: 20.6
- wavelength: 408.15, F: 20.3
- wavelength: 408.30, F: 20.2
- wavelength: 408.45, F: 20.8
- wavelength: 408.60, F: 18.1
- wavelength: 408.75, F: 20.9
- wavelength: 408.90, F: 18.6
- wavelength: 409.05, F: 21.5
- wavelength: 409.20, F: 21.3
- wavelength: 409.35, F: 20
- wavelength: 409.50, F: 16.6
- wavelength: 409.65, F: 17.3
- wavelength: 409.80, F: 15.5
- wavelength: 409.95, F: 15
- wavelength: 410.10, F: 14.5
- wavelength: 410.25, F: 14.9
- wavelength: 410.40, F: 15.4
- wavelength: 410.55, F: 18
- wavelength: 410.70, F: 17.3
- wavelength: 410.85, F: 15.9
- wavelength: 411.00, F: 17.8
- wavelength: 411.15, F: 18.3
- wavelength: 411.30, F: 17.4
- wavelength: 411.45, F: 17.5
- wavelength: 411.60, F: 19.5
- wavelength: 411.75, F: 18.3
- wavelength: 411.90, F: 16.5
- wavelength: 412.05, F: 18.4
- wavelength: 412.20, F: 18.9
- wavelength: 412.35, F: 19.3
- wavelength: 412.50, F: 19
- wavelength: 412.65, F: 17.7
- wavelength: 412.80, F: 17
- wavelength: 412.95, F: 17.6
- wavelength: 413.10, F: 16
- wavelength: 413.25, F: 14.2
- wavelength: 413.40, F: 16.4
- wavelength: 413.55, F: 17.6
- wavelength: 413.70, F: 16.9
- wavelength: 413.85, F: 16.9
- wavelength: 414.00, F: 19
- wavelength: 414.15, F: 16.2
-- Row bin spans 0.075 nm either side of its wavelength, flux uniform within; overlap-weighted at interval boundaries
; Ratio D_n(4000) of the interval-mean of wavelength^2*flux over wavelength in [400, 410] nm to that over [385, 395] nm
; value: 1.92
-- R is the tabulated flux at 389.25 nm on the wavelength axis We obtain 11.5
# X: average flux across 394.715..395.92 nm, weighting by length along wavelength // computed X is 13.3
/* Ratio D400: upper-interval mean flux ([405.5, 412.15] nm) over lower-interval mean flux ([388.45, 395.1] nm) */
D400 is 1.7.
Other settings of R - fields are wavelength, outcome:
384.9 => 11.4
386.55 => 8.25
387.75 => 10.6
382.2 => 7.65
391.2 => 14.1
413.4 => 16.4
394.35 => 10.9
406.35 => 19.3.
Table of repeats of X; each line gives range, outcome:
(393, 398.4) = 9.65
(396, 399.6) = 11.6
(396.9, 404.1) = 16.3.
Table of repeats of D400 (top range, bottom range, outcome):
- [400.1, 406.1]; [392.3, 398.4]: 1.83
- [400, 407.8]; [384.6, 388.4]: 1.82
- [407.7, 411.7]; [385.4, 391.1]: 1.77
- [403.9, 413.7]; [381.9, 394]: 1.87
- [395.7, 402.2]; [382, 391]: 1.52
